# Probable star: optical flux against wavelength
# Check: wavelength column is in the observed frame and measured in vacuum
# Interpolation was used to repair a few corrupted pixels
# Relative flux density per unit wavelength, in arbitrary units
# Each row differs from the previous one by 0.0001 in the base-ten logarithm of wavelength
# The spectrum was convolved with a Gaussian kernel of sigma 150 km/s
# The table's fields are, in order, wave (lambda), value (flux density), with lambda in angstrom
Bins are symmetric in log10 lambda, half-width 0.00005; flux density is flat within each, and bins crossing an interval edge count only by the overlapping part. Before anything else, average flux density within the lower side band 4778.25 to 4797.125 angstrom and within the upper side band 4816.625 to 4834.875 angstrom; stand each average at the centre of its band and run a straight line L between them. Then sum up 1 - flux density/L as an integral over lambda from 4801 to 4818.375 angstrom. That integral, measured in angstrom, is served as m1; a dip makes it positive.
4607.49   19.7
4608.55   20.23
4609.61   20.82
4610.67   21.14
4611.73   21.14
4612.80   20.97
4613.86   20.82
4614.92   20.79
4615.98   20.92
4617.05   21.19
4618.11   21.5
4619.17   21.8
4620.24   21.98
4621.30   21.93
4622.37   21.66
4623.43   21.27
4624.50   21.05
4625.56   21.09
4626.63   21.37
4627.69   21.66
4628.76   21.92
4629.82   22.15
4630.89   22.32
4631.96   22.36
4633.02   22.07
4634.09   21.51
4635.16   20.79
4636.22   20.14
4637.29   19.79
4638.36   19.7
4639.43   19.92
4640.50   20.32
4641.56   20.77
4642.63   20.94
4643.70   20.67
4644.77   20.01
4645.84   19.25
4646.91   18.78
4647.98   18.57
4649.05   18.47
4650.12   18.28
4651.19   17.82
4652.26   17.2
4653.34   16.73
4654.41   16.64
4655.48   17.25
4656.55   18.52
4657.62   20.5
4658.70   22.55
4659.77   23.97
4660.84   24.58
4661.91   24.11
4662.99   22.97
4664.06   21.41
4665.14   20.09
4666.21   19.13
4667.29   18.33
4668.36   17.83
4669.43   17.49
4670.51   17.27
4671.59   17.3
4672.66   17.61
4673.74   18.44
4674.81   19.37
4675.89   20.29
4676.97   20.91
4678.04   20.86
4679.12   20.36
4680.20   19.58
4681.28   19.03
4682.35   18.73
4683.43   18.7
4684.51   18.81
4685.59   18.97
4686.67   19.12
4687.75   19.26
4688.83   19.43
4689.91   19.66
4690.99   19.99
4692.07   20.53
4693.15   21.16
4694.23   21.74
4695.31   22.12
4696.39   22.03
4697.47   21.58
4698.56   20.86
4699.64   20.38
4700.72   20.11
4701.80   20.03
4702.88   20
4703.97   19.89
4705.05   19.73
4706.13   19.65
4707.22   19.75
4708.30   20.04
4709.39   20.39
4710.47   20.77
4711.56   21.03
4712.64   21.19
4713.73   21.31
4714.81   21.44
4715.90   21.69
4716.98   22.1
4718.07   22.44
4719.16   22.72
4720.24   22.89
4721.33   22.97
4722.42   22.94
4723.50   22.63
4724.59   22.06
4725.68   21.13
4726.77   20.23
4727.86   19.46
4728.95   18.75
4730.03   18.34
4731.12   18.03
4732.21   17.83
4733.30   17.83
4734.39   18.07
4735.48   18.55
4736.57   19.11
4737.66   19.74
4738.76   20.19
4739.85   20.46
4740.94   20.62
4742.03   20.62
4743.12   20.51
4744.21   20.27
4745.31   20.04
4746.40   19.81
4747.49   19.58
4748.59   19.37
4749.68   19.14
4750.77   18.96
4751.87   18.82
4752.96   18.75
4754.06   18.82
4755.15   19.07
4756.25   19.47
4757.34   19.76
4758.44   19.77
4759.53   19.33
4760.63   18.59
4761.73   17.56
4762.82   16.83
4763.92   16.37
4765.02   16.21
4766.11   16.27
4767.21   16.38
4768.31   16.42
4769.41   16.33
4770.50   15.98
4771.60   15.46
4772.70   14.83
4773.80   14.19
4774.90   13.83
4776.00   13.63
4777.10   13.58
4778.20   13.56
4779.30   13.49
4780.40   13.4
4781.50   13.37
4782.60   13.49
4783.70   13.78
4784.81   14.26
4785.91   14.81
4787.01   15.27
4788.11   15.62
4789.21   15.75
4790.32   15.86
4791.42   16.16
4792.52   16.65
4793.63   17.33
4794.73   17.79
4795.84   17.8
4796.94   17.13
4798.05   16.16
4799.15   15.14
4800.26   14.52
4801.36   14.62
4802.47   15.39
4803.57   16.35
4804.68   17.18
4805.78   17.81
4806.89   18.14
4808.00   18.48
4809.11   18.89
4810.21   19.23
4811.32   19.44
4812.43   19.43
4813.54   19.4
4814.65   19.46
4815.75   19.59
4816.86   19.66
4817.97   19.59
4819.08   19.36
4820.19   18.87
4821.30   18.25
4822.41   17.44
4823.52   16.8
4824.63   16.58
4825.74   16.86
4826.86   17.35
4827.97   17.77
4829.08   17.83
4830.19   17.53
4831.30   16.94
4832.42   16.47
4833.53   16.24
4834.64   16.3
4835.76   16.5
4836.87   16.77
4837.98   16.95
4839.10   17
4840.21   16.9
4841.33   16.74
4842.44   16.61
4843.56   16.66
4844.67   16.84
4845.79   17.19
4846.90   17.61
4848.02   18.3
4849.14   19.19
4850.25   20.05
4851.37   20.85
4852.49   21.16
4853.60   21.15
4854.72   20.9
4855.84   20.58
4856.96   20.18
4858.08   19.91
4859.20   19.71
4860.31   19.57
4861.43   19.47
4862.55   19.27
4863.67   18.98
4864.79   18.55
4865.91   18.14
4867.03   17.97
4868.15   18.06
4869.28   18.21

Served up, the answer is -1.7 angstrom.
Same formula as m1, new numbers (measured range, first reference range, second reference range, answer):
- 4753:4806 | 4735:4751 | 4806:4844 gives 8.0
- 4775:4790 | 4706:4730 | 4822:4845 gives 3.7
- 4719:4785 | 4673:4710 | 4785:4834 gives 2.1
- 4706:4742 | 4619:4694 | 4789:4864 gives -2.4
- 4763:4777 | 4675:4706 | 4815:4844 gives 2.4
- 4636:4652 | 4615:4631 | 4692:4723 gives 1.4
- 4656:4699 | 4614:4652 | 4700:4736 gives 0.9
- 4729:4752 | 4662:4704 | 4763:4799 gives -2.9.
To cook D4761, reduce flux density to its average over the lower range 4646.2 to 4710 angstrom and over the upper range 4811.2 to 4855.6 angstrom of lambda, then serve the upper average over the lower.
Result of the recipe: 0.92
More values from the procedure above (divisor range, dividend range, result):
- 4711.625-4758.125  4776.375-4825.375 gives 0.83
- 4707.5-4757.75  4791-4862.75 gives 0.89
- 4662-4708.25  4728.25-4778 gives 0.91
